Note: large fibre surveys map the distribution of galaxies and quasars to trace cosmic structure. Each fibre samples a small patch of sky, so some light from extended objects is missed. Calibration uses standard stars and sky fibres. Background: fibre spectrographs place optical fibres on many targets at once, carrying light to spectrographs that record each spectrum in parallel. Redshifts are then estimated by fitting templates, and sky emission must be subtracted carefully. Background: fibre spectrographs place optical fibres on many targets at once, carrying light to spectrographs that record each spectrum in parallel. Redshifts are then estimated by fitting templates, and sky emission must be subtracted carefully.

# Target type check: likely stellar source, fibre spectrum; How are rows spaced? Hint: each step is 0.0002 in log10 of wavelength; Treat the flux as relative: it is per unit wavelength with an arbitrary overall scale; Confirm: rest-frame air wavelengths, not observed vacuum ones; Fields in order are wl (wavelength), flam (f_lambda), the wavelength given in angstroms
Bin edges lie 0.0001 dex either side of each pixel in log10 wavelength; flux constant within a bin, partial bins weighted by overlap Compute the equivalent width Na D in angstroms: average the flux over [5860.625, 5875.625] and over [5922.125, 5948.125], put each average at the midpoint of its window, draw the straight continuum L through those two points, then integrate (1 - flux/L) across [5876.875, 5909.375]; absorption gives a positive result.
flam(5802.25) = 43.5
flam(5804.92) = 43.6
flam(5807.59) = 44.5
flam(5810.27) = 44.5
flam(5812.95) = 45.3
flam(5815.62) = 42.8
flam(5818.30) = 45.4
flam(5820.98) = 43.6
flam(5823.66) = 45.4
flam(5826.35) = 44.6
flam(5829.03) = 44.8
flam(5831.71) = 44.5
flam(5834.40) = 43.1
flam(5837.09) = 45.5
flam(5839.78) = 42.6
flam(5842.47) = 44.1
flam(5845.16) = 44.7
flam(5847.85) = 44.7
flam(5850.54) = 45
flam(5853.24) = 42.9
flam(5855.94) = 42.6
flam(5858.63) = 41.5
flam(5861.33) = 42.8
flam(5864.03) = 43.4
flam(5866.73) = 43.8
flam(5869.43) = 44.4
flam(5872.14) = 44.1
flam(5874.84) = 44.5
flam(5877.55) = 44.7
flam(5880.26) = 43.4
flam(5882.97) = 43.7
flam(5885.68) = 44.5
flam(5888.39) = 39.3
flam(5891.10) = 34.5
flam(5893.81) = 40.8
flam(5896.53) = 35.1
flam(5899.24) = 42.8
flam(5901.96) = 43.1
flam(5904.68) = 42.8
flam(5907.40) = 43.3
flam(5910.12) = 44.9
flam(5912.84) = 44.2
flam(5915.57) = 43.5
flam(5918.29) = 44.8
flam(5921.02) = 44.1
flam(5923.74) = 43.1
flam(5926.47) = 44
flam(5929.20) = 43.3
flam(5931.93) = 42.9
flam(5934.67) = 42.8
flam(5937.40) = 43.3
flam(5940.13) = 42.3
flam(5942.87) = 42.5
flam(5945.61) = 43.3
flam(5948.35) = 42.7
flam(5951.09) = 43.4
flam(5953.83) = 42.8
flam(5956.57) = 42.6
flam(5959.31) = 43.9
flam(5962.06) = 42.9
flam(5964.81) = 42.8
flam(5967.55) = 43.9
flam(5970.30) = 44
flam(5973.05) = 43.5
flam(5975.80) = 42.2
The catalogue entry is 1.5 angstroms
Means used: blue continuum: 43.9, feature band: 41.5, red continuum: 43.1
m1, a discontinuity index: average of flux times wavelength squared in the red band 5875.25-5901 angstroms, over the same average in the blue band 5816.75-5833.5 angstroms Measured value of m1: 0.94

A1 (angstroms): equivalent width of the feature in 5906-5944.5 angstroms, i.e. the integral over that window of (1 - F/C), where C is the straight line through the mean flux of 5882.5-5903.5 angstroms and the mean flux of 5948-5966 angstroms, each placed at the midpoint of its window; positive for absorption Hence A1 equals -1.7 angstroms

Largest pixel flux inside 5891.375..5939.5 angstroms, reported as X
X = 44.9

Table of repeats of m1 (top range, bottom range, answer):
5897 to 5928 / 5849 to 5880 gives 1.01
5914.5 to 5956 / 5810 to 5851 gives 1.01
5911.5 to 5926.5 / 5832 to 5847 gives 1.03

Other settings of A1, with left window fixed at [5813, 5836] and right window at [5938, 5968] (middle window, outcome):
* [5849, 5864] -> 0.34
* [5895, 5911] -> 0.59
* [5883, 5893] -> 0.83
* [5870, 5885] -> -0.11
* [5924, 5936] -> 0.00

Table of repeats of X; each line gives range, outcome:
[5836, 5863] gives 45.5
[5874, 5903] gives 44.7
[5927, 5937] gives 43.3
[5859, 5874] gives 44.4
